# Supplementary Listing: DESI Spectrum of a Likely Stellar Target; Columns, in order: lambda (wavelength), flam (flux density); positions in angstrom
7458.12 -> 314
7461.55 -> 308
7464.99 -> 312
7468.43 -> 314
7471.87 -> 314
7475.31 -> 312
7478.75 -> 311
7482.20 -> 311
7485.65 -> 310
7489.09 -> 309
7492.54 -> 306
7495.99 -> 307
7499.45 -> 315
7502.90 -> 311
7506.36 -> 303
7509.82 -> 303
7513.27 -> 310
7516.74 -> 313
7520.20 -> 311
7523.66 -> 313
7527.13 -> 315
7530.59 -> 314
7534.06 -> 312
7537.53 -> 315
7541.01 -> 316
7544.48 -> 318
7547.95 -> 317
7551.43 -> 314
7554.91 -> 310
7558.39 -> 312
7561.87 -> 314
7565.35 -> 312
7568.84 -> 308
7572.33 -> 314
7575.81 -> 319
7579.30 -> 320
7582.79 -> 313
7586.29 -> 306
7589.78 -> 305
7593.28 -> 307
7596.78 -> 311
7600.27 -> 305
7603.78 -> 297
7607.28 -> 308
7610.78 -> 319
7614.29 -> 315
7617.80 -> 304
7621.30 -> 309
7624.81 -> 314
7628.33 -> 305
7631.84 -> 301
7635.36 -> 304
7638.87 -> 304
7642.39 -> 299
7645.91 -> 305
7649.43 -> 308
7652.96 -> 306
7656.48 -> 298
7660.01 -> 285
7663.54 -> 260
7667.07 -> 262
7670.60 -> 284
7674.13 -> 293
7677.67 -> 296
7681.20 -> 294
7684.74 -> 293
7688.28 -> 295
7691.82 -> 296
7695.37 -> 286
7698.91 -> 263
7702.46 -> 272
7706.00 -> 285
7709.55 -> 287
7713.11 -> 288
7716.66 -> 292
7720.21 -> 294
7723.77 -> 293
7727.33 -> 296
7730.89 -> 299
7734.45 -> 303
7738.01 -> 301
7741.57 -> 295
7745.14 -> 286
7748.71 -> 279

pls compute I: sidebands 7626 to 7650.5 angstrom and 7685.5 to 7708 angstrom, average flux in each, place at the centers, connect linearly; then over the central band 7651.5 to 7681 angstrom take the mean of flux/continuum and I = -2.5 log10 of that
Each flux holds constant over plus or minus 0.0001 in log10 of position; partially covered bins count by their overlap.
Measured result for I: 0.03 mag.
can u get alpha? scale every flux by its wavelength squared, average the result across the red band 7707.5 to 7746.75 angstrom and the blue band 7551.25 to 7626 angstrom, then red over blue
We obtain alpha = 1.0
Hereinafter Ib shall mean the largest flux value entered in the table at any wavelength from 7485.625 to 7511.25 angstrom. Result 315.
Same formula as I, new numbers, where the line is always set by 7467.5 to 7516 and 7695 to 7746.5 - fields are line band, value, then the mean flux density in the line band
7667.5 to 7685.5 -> 0.013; 290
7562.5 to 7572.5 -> -0.028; 311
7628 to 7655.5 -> -0.027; 304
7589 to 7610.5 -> -0.023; 306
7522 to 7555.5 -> -0.032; 315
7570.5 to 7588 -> -0.044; 314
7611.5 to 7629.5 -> -0.042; 310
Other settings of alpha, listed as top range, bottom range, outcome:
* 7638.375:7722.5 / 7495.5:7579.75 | 0.96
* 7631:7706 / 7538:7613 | 0.95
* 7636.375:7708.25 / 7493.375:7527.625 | 0.97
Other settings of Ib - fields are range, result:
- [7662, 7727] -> 296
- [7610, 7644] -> 319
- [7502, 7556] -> 318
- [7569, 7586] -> 320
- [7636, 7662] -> 308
